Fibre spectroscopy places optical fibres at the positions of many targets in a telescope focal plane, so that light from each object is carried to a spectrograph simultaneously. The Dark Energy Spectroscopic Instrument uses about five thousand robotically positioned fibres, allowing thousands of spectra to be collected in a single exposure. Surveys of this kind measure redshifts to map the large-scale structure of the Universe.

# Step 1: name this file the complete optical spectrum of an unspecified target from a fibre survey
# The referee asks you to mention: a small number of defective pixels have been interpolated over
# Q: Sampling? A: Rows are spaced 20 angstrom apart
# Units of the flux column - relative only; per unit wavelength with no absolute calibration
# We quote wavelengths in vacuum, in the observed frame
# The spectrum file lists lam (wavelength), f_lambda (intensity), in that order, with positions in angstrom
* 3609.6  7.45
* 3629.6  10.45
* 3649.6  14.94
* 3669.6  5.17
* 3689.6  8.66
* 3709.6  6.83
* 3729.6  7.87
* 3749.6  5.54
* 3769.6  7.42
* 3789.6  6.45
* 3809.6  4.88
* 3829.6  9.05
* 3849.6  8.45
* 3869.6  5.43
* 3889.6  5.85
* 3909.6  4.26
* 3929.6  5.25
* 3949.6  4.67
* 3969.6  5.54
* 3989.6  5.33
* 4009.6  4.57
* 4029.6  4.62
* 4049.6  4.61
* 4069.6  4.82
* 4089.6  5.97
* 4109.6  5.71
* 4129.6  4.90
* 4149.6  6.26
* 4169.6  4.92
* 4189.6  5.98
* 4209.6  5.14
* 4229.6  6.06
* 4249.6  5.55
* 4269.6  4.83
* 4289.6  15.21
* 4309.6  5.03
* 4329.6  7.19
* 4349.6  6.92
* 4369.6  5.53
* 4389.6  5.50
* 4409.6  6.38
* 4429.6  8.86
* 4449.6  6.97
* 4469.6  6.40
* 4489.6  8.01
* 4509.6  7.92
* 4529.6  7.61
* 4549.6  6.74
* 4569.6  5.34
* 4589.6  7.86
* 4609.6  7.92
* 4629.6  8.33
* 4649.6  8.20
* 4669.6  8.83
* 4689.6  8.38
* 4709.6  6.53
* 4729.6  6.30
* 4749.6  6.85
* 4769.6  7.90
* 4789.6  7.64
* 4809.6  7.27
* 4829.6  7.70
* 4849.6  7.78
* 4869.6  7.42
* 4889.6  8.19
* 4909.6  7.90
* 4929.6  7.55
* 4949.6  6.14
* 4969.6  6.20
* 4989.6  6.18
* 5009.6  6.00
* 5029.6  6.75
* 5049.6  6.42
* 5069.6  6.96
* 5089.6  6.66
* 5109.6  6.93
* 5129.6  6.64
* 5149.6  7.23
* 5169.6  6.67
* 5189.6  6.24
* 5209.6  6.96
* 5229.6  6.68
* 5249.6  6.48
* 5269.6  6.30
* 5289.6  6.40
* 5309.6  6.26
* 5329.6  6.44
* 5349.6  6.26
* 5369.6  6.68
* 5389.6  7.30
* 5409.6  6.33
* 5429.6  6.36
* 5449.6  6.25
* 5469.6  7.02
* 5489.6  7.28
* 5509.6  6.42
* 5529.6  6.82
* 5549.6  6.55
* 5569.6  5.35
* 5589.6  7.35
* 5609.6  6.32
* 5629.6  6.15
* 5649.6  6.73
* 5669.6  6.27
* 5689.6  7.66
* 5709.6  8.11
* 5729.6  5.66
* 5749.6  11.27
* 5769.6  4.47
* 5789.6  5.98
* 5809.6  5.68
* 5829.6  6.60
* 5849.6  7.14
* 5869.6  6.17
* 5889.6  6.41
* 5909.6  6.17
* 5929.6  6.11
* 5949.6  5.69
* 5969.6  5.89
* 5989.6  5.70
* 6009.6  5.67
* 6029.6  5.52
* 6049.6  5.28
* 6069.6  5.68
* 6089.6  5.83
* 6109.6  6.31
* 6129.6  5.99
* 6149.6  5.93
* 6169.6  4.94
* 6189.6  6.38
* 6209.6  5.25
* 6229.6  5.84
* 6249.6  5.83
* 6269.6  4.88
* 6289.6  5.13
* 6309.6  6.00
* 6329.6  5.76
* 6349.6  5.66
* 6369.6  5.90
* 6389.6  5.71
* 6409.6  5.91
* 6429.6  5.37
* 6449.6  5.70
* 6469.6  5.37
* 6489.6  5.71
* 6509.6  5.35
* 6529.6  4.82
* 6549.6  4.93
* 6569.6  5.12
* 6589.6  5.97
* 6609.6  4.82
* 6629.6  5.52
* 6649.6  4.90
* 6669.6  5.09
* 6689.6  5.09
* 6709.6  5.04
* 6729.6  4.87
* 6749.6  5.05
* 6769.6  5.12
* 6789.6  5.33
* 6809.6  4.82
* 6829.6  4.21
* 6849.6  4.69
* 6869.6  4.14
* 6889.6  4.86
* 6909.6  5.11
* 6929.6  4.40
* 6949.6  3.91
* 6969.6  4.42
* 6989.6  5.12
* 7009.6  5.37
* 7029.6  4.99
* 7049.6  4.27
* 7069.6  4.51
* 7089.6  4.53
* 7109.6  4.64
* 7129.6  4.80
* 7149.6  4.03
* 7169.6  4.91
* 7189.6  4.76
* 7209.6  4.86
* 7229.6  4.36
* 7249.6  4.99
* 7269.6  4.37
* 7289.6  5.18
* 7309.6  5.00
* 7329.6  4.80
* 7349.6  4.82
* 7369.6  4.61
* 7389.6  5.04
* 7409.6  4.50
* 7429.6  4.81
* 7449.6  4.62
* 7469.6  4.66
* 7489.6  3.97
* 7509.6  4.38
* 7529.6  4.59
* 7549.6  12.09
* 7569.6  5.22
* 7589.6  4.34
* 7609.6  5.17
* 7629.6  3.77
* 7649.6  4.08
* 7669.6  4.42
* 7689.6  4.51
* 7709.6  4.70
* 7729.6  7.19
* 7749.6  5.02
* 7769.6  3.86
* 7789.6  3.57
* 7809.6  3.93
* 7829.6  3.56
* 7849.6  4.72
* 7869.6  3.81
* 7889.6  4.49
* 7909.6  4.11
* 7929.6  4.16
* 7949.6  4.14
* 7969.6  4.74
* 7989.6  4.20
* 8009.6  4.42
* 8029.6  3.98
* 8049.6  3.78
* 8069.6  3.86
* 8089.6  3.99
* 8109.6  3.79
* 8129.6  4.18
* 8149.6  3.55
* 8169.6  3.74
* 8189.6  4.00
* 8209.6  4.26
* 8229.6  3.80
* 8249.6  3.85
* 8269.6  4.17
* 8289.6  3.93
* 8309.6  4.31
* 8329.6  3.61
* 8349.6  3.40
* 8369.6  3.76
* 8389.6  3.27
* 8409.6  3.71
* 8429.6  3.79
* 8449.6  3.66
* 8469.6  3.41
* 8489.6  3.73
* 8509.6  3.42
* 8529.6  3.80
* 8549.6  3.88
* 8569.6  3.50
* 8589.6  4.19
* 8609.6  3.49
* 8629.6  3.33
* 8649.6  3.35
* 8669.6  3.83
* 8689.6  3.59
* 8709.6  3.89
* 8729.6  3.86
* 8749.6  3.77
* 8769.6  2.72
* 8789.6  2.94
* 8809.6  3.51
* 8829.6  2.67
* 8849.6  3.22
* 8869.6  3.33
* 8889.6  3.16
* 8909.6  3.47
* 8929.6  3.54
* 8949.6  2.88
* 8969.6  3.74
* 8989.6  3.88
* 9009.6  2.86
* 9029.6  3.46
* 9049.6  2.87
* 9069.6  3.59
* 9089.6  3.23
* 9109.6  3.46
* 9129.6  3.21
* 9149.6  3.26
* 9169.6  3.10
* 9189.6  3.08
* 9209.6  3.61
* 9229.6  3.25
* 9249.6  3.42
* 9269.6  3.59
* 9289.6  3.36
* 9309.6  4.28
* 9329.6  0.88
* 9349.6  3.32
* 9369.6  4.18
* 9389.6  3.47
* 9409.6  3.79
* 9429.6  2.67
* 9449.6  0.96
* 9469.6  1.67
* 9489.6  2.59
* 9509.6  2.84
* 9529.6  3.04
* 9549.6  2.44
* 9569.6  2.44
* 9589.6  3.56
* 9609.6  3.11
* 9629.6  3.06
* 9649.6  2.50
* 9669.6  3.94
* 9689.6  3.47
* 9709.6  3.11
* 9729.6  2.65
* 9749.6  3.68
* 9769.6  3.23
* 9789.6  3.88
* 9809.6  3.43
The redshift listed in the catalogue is 0.149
